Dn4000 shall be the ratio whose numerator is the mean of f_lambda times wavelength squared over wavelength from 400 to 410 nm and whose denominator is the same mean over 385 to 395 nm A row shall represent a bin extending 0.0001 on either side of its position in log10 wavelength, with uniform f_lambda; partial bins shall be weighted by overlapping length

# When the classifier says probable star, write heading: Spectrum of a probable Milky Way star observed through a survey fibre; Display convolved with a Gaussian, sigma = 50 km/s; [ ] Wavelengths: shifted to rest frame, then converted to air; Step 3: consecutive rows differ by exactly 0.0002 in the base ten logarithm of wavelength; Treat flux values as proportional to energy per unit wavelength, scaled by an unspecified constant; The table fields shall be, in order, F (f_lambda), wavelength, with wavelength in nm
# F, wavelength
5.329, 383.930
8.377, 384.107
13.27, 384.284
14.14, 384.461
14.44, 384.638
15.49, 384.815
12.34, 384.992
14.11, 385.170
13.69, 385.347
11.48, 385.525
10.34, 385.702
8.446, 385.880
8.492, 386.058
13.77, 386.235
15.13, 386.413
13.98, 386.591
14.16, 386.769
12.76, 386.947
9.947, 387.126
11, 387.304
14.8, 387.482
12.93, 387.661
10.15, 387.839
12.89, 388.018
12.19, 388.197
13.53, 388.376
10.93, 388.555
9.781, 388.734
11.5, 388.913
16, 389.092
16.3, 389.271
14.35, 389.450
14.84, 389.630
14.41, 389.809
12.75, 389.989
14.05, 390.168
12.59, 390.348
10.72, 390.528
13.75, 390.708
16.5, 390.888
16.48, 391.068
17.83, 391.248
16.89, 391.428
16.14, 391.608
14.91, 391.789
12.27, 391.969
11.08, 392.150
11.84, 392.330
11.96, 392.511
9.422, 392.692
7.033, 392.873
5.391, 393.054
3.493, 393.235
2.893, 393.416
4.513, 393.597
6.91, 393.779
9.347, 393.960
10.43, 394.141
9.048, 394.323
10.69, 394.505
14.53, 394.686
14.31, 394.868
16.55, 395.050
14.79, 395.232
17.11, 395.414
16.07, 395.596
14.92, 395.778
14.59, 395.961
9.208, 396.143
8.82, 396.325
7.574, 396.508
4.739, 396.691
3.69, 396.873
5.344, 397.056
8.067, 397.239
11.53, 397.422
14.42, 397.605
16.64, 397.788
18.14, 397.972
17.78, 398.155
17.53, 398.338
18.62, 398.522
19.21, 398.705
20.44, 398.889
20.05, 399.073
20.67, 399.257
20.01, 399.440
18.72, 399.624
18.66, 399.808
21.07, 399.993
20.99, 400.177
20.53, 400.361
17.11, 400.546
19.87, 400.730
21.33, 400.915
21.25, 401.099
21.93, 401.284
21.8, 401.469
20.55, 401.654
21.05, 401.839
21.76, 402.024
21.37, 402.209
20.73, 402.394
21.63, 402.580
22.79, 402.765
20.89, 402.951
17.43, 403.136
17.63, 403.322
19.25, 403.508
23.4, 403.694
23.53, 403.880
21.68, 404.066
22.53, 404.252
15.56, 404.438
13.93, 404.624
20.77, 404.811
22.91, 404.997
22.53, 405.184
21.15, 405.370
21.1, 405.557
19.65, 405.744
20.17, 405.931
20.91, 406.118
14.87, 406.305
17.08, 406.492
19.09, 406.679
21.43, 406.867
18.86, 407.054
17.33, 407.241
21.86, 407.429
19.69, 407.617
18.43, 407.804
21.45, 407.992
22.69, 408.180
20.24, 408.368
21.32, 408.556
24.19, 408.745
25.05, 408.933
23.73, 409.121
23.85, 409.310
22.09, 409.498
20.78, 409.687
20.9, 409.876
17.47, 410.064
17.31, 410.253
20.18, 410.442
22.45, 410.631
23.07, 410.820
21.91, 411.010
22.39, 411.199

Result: 1.9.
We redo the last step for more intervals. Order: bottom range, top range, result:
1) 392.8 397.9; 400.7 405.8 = 2.12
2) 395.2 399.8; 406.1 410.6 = 1.50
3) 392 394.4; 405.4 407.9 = 2.57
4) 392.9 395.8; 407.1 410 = 2.19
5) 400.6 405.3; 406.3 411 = 1.03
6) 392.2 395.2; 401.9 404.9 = 2.26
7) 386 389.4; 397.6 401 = 1.60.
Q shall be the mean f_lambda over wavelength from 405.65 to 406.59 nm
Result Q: 18.5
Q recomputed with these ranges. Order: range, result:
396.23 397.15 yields 6.05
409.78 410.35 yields 18.6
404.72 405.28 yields 22.1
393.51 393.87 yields 5.73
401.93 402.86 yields 21.7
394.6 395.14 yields 15.1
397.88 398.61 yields 18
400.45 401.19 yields 19.9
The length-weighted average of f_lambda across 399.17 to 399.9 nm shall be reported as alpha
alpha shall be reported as 19.5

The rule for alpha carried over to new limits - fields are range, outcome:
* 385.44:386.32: 10.5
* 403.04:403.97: 20.2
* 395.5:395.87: 15.5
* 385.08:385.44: 13.8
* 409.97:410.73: 19.4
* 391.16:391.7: 16.9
